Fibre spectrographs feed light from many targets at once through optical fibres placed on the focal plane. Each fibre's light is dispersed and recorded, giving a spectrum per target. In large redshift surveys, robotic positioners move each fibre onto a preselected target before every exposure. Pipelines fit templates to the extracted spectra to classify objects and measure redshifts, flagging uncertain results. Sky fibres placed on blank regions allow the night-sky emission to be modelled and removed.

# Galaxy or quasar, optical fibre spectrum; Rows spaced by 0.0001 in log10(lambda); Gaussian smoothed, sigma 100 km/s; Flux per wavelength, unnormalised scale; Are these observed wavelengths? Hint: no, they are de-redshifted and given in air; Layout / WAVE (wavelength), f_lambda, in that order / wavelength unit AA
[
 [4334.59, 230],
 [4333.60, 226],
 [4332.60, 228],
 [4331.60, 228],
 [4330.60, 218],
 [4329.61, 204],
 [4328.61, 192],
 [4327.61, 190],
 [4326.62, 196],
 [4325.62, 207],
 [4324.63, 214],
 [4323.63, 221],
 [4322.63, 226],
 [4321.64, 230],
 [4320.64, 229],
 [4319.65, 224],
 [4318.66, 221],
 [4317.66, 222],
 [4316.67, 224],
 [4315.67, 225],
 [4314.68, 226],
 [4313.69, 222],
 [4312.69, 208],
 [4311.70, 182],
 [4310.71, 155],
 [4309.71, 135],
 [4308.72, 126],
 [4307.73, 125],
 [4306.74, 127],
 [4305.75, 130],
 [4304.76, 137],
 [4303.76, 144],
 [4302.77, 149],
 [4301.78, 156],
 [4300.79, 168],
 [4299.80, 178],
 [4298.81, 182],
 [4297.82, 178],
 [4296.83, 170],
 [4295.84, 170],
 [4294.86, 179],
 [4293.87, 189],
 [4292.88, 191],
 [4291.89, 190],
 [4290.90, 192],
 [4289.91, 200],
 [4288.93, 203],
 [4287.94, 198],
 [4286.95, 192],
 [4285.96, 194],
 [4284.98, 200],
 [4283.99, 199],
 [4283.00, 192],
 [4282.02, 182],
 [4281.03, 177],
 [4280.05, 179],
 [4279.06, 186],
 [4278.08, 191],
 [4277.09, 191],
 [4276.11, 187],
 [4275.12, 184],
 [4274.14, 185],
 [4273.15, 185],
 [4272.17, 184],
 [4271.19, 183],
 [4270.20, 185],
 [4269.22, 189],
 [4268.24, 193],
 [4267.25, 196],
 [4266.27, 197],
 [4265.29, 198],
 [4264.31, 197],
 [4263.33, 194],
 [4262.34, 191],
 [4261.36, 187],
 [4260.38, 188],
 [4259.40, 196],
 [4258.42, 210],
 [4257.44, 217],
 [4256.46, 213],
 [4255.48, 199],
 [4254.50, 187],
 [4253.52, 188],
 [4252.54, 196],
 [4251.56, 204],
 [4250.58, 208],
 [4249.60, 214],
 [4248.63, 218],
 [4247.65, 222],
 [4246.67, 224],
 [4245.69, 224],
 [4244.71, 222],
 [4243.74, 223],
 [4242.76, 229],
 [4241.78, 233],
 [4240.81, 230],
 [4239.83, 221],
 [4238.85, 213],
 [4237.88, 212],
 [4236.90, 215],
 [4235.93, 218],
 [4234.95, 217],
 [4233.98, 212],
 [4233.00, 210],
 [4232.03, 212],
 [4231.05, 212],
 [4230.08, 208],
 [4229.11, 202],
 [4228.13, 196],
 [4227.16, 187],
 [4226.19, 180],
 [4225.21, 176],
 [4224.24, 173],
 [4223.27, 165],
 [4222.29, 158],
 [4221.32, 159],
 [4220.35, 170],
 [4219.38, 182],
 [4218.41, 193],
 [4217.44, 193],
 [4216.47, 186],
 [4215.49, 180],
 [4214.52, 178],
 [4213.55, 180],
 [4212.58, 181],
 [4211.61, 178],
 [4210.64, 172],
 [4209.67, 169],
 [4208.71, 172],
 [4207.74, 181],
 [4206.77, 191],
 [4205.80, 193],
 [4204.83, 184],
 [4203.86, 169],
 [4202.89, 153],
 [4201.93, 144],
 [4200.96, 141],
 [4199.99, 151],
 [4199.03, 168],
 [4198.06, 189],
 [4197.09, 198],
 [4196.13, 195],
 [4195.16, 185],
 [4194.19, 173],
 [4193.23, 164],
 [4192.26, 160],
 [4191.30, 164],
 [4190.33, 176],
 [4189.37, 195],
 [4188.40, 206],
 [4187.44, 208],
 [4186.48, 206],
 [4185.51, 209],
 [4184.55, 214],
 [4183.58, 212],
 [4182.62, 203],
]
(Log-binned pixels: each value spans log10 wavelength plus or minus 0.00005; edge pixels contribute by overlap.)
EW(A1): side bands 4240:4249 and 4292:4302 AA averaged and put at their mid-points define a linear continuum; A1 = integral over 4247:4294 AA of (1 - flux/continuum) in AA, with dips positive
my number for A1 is 1.4 AA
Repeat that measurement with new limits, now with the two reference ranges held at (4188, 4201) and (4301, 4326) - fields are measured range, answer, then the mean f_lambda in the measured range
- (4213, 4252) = -4.6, 201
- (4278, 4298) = -0.4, 188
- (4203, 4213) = 0.0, 178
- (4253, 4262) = -0.8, 198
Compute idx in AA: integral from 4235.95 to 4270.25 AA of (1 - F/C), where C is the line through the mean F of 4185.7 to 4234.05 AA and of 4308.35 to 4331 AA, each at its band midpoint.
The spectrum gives -3.0 AA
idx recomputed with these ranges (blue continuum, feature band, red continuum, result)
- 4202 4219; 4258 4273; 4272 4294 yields -0.4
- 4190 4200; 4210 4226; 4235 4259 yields 1.3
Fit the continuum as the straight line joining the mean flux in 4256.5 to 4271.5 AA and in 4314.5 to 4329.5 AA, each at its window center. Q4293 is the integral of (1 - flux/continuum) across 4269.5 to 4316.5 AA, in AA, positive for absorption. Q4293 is 5.97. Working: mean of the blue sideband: 195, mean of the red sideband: 216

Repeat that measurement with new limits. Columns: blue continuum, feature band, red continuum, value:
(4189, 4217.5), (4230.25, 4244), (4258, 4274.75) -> -2.5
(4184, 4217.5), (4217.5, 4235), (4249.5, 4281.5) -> -0.4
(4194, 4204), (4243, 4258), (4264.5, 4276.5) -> -2.2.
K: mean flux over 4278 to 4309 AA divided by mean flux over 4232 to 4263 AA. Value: 0.83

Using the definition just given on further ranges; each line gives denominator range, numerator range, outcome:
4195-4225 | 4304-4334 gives 1.12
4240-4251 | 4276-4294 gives 0.86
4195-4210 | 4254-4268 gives 1.14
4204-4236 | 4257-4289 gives 1.03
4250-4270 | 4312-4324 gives 1.13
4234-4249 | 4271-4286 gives 0.85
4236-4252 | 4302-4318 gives 0.78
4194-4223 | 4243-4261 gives 1.19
